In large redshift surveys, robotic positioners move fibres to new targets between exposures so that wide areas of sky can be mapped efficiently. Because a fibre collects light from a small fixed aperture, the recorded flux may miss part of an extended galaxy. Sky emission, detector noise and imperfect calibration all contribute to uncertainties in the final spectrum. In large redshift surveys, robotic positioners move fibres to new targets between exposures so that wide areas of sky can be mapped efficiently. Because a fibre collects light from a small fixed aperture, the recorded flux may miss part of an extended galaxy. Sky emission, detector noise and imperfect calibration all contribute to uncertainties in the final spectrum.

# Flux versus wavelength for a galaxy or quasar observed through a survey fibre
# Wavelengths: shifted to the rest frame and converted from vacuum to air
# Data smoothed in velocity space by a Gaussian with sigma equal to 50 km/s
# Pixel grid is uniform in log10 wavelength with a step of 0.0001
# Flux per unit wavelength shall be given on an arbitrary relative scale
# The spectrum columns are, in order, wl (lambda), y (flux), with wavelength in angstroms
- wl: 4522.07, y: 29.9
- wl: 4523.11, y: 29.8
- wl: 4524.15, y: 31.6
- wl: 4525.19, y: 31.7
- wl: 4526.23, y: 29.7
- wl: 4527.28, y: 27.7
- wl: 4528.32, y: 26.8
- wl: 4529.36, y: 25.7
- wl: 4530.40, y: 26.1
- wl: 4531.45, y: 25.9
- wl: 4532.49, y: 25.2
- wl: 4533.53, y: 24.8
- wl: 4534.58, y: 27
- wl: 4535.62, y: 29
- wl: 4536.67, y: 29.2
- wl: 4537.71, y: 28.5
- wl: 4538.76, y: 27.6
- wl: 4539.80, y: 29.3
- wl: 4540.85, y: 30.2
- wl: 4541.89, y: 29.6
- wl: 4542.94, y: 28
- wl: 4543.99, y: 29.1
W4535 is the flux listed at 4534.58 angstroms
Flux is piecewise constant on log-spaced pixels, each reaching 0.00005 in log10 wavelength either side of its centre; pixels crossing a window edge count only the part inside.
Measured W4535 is 27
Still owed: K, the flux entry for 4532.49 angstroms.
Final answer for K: 25.2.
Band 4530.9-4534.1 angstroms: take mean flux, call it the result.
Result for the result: 25.3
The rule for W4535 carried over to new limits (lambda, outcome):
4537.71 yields 28.5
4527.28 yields 27.7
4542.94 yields 28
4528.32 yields 26.8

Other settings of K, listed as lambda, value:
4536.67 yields 29.2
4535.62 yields 29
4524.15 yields 31.6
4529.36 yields 25.7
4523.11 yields 29.8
